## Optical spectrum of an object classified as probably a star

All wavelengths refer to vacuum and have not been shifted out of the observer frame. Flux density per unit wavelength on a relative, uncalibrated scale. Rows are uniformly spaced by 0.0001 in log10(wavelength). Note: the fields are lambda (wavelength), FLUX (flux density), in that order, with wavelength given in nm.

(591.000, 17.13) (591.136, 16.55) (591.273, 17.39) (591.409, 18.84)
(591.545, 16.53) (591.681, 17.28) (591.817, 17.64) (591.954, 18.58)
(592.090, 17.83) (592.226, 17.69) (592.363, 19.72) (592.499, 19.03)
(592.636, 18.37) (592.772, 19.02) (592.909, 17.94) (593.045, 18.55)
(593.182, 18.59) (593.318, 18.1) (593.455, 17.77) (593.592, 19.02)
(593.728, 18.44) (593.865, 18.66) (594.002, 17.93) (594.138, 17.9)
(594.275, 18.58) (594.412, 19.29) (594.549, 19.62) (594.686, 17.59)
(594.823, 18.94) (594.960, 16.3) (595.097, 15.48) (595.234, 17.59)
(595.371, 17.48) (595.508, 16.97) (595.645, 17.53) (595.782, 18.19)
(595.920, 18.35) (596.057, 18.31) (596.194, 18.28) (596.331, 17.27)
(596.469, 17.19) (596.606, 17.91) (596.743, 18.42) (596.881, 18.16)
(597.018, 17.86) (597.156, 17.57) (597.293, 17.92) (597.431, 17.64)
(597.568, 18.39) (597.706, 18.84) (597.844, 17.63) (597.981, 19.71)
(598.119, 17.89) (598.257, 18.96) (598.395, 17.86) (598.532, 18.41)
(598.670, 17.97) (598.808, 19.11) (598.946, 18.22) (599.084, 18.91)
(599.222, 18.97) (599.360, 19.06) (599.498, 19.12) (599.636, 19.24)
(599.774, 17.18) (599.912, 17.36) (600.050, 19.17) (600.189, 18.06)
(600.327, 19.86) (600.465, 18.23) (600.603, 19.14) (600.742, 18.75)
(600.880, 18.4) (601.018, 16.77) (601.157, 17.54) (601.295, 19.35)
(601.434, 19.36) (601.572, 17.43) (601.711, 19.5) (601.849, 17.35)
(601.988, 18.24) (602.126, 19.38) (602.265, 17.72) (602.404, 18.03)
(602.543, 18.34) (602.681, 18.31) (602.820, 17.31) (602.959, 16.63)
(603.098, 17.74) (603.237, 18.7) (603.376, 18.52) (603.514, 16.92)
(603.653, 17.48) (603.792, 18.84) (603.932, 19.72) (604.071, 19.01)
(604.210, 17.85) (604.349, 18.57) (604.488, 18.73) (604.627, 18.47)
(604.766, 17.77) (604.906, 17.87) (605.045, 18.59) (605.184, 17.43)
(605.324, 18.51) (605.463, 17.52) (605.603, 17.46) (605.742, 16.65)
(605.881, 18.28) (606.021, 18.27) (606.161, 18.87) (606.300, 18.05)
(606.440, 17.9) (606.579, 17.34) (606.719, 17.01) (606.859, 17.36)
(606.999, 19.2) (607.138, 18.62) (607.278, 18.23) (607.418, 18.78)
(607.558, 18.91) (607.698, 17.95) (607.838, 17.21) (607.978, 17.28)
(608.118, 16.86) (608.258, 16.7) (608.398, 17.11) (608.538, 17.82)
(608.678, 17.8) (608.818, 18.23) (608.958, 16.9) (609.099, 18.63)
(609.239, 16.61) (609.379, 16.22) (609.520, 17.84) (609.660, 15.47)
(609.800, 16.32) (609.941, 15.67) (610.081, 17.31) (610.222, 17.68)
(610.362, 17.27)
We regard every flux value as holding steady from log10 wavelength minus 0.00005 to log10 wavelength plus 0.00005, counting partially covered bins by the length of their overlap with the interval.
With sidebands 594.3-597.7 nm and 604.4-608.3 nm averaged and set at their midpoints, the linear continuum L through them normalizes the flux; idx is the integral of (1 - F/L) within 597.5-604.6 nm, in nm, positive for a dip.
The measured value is -0.19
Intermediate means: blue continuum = 17.9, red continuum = 17.9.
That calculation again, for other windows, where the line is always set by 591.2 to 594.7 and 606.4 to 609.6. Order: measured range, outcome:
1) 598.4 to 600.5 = -0.06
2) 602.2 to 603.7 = 0.01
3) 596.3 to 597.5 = 0.02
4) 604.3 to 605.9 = -0.02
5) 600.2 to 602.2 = -0.06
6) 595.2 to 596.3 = 0.02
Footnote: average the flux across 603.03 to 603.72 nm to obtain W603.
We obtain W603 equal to 17.9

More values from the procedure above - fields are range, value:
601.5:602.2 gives 18.4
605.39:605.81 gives 17.2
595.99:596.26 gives 18.3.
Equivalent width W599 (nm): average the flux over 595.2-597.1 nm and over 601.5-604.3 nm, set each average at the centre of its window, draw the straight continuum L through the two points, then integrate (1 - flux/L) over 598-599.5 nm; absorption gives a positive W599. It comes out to -0.05 nm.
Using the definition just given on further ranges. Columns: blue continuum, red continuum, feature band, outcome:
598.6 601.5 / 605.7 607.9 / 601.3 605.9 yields 0.038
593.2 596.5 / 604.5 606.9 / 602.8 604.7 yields -0.033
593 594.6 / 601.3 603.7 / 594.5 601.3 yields 0.060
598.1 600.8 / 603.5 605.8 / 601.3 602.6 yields -0.005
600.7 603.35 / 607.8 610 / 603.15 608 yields -0.149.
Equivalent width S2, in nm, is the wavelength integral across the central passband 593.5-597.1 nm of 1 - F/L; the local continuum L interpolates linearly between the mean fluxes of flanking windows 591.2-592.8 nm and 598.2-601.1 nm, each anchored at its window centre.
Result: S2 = 0.06 nm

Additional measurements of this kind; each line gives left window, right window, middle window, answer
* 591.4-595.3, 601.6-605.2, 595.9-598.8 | 0.01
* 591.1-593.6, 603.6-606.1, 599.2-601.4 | -0.04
